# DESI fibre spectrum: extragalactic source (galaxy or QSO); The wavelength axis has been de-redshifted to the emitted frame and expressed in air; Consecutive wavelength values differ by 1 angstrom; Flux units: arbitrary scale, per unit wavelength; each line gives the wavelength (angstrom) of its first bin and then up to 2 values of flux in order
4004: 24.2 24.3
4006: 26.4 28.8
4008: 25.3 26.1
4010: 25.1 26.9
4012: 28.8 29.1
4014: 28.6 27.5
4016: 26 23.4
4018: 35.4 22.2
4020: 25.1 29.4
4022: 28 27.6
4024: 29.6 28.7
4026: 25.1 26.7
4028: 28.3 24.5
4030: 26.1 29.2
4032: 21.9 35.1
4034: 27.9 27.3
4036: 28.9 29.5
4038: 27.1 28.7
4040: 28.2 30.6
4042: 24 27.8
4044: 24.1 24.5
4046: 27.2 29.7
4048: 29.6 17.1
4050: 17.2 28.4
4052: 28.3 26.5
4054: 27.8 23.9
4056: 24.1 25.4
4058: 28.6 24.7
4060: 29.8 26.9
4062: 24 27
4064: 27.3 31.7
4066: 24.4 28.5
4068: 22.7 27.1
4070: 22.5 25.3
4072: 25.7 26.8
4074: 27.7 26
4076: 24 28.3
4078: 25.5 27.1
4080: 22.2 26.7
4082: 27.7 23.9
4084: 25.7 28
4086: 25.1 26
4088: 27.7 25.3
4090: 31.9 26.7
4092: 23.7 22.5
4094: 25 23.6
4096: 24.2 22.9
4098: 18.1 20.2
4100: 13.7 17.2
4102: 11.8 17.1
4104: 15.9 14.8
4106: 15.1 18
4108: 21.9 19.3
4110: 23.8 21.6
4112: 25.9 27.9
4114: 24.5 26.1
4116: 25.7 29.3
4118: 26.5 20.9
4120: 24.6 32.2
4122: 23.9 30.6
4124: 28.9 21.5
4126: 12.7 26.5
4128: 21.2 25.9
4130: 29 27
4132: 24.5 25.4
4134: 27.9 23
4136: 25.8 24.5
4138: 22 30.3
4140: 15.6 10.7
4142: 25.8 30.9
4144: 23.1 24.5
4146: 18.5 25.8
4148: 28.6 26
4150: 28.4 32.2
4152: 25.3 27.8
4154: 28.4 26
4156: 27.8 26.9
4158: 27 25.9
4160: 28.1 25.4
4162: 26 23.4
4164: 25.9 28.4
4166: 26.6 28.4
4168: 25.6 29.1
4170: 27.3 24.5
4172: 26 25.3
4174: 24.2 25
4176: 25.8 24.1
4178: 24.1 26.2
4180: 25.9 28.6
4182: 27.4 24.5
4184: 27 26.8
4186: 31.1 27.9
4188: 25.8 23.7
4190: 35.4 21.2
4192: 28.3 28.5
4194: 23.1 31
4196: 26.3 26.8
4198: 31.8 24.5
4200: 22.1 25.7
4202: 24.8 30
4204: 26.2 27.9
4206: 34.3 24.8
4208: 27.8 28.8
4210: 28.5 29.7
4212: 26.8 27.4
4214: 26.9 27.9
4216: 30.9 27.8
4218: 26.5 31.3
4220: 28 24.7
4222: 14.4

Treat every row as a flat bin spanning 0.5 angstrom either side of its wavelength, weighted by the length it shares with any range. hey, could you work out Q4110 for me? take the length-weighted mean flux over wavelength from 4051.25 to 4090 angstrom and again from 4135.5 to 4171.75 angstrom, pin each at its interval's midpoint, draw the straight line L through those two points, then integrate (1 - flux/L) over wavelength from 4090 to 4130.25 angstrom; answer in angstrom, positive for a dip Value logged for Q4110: 5.3 angstrom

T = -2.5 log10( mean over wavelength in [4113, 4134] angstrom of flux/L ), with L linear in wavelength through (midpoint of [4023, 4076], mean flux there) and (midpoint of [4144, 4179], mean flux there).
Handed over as 0.037 mag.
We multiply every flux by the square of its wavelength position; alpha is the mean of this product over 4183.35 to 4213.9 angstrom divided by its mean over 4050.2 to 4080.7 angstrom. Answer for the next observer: 1.12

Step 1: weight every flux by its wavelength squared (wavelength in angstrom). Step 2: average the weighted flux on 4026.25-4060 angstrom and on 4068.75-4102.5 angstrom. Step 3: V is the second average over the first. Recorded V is 0.9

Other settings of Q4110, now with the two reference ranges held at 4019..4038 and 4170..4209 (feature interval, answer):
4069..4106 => 5.17 angstrom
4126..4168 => 2.31 angstrom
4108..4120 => 1.13 angstrom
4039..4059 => 1.07 angstrom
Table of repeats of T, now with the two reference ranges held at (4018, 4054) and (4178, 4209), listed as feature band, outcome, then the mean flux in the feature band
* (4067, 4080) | 0.05 mag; 25.7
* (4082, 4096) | 0.05 mag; 25.8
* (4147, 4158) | -0.02 mag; 27.6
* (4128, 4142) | 0.13 mag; 23.9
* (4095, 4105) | 0.44 mag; 18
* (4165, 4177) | 0.04 mag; 26.2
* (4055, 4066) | 0.01 mag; 26.7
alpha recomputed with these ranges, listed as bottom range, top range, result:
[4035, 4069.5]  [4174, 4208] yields 1.08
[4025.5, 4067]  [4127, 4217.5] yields 1.05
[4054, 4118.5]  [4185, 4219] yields 1.21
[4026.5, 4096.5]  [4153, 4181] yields 1.05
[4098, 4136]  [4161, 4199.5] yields 1.21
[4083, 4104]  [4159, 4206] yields 1.23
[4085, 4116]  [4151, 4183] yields 1.24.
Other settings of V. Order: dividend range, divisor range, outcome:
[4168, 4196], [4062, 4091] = 1.06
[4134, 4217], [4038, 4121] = 1.13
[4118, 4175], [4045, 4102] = 1.05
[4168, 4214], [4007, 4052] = 1.08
